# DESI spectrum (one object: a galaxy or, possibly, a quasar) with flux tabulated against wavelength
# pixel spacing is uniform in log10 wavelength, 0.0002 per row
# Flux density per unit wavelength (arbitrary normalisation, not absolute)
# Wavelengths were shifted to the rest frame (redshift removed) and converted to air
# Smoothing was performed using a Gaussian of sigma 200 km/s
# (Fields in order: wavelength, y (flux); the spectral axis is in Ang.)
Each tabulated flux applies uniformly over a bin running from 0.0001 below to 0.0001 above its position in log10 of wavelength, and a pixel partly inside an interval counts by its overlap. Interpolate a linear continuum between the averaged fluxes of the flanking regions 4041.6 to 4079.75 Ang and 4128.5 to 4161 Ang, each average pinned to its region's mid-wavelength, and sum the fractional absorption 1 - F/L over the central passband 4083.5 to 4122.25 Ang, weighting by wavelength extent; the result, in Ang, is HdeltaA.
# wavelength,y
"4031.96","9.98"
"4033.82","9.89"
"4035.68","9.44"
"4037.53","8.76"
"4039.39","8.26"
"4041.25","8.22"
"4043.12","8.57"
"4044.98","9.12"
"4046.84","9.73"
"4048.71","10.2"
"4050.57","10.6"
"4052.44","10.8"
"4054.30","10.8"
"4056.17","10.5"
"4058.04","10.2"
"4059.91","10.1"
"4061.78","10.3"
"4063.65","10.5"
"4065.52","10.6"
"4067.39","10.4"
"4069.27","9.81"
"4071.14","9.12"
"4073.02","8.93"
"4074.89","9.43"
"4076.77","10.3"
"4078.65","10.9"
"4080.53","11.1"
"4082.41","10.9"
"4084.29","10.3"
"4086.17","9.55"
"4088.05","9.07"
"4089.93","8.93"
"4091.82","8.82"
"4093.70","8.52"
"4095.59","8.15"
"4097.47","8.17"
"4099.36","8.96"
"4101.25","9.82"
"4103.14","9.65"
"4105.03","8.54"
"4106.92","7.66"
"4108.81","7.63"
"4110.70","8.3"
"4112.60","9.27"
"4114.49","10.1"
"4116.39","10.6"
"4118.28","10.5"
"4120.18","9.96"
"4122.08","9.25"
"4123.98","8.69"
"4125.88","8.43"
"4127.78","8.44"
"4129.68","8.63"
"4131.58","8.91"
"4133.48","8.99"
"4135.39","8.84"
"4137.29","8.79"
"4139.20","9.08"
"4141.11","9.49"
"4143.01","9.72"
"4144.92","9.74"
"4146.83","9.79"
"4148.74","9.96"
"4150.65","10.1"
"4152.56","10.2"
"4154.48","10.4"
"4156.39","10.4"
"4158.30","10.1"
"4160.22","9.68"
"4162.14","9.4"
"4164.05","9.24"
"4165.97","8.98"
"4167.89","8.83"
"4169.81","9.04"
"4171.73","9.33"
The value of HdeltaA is 2.65 Ang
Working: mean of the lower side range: 10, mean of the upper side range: 9.57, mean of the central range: 9.12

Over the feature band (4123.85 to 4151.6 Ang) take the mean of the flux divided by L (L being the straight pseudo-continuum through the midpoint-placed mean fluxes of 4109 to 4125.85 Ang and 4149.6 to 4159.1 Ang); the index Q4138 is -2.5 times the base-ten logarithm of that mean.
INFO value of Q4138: 0.08 mag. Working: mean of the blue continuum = 9.43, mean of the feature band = 9.19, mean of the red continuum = 10.2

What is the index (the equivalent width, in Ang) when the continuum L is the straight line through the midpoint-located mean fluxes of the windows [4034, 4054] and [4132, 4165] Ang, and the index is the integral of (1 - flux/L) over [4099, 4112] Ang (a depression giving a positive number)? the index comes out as 1.2 Ang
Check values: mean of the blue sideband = 9.44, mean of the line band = 8.65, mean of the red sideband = 9.63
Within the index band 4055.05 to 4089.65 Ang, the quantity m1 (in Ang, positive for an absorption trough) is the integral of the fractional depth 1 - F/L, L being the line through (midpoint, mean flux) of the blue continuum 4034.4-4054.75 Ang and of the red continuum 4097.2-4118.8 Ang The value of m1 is -2.89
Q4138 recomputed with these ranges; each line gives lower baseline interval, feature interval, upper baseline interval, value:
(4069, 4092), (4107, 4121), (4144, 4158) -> 0.07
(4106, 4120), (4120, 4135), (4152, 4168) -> 0.06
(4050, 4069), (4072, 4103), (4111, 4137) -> 0.05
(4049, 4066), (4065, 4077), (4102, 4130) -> 0.04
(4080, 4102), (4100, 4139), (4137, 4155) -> 0.06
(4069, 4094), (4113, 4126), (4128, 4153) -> -0.02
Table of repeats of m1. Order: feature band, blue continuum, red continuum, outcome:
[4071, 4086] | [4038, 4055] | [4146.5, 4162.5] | -0.70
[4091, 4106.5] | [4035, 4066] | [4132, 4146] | 1.14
